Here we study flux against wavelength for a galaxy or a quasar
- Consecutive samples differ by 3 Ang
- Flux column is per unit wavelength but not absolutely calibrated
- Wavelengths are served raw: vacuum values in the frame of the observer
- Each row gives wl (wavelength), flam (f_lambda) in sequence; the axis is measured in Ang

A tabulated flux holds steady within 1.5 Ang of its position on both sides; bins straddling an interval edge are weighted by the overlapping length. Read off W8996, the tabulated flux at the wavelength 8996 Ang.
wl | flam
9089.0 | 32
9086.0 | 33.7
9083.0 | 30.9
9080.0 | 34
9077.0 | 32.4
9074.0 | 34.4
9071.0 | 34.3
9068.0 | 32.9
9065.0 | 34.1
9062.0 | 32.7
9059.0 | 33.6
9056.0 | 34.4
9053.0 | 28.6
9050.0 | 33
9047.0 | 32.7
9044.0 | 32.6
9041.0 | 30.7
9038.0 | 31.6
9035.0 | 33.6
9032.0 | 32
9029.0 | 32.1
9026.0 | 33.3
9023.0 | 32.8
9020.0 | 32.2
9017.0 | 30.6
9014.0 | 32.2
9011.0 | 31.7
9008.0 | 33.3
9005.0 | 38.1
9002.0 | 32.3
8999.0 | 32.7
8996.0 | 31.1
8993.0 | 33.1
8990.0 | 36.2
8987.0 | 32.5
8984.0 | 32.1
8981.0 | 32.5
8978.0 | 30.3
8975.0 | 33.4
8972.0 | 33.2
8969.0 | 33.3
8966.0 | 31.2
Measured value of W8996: 31.1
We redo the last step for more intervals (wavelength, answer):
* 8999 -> 32.7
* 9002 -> 32.3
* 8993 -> 33.1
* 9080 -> 34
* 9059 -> 33.6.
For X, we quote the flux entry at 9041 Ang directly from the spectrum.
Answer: 30.7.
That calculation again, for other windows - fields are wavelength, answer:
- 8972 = 33.2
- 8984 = 32.1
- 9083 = 30.9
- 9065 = 34.1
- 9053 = 28.6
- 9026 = 33.3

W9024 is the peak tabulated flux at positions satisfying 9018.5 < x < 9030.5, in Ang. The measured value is 33.3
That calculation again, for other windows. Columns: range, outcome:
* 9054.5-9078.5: 34.4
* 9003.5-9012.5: 38.1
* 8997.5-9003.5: 32.7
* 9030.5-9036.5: 33.6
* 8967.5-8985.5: 33.4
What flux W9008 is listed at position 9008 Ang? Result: 33.3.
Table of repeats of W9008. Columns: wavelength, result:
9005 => 38.1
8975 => 33.4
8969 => 33.3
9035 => 33.6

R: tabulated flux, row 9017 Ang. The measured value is 30.6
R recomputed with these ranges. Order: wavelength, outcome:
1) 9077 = 32.4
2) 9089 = 32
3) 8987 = 32.5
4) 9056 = 34.4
